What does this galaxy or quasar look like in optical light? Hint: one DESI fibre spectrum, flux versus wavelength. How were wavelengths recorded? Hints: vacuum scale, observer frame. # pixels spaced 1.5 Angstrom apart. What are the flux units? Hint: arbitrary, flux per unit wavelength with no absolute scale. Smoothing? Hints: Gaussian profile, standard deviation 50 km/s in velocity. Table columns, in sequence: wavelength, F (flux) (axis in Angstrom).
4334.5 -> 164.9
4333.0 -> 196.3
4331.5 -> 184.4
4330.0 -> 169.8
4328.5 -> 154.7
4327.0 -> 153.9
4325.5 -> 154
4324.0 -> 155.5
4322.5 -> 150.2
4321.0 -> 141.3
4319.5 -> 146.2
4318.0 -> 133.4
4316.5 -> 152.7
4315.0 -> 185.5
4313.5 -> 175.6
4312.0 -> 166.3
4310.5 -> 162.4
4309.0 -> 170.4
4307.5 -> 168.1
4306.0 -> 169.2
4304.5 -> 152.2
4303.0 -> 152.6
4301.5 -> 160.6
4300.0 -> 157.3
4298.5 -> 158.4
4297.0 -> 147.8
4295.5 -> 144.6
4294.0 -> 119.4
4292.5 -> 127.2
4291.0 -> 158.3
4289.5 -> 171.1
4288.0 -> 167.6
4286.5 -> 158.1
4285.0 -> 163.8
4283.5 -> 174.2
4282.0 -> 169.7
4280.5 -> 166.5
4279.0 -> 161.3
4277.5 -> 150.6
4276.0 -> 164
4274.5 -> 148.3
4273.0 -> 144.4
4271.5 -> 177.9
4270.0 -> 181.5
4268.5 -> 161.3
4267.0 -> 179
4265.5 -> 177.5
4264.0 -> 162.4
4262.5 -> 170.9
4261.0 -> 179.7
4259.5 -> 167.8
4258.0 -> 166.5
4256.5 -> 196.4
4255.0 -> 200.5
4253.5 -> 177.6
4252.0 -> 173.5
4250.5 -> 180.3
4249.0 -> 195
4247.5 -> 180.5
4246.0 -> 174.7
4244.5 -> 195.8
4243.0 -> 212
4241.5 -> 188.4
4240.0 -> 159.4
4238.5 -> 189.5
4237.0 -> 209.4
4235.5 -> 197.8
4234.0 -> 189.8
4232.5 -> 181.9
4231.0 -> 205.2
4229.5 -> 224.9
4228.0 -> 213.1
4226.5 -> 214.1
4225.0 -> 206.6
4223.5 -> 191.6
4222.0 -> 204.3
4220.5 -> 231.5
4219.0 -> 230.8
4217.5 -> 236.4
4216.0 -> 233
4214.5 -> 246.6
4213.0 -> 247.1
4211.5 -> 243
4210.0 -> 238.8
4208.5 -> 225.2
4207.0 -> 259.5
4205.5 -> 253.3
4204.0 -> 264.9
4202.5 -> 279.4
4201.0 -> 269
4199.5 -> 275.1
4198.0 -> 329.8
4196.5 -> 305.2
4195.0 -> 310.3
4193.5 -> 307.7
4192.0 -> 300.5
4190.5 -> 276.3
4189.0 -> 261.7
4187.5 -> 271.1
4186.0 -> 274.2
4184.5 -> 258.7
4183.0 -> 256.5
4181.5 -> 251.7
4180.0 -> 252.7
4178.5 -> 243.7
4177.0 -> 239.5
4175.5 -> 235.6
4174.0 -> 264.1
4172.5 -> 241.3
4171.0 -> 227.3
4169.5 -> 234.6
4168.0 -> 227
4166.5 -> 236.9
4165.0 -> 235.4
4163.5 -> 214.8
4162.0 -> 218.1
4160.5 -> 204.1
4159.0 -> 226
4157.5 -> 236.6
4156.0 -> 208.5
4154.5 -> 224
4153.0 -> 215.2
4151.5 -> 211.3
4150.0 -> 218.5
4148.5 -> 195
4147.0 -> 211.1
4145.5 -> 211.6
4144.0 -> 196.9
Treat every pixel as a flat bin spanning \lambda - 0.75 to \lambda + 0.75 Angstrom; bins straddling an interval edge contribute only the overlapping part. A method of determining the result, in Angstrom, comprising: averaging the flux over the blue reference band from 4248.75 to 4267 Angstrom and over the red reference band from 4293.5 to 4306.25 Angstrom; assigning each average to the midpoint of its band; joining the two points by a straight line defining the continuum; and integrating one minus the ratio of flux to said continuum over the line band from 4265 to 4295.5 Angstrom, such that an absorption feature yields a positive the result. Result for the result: 0.7 Angstrom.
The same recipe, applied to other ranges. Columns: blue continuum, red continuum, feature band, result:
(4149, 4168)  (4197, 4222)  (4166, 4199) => -3.89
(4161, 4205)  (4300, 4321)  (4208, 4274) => 5.80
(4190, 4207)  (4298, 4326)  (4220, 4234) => 2.65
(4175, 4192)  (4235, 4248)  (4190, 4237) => -4.18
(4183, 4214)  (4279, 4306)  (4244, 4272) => 2.79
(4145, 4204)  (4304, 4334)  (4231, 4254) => 2.21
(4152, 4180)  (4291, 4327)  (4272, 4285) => 0.76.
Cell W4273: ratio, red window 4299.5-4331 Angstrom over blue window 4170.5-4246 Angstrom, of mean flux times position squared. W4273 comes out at 0.70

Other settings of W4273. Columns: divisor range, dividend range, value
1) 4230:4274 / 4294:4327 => 0.88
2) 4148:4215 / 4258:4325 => 0.68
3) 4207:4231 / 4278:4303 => 0.72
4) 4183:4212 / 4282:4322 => 0.60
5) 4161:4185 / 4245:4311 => 0.73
